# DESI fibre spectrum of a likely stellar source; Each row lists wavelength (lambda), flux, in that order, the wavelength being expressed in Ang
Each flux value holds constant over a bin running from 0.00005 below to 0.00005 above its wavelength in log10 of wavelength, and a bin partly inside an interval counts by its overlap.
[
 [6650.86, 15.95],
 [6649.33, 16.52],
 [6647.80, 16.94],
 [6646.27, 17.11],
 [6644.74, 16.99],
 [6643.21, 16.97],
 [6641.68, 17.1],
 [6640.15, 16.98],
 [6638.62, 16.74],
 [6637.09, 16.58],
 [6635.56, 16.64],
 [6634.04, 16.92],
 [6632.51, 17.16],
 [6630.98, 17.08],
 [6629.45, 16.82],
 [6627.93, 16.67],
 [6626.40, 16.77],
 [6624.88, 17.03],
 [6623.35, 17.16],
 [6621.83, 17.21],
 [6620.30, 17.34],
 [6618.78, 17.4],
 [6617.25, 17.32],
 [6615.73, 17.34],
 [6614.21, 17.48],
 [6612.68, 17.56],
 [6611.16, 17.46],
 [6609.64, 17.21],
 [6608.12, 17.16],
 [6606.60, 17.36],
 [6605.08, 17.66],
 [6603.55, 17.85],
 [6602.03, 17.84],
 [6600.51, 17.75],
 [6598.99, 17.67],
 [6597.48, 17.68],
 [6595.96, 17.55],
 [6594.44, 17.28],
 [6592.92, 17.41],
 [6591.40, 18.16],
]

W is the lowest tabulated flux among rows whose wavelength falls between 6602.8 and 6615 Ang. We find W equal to 17.16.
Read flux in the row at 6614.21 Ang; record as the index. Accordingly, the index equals 17.48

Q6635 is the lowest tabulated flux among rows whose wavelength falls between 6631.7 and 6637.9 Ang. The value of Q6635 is 16.58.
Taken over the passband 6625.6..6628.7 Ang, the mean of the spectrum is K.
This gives 16.8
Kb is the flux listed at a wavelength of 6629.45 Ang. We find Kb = 16.82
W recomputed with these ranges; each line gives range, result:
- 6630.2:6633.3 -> 17.08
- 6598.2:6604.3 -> 17.67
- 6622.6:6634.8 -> 16.67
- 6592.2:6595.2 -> 17.28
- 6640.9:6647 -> 16.97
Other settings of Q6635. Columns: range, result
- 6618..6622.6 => 17.21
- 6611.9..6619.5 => 17.32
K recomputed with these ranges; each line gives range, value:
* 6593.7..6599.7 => 17.6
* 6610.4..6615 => 17.5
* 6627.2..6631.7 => 16.9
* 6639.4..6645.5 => 17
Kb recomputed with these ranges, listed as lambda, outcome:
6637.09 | 16.58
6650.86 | 15.95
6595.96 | 17.55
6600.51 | 17.75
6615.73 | 17.34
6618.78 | 17.4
